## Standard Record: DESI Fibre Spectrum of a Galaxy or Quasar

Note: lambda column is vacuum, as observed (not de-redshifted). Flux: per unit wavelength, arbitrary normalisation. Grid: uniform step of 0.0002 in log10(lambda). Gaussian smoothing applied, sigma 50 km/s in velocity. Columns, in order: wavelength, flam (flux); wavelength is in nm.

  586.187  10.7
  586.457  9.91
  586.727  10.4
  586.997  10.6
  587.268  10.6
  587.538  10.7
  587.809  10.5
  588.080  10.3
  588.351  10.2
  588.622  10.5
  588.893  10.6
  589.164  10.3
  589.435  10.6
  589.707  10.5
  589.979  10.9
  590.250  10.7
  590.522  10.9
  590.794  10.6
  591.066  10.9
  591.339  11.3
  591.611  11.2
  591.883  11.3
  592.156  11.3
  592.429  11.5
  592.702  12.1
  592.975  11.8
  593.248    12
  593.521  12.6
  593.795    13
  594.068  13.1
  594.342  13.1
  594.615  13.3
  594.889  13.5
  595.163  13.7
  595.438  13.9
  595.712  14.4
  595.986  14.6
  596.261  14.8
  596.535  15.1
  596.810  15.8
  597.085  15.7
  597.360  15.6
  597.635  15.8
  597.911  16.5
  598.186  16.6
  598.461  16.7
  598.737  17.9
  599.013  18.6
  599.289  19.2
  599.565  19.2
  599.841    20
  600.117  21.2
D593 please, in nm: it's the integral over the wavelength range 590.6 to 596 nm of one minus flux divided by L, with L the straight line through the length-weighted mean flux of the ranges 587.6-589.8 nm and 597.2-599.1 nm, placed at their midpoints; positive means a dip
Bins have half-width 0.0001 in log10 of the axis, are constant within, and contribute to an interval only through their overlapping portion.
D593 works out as 0.45 nm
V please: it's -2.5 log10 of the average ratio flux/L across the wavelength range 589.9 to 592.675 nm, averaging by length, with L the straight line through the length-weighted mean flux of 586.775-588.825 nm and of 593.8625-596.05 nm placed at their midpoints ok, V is 0.09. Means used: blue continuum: 10.5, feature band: 11.1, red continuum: 13.7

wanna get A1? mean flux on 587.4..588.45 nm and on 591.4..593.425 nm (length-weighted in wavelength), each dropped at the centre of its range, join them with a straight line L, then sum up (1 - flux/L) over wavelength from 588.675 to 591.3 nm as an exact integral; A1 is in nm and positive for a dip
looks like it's 0.07 nm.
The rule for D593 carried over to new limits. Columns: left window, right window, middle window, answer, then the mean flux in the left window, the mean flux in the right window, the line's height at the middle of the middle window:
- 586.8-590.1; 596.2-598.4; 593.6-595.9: 0.13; 10.5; 15.8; 14.3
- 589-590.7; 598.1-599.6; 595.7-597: 0.08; 10.7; 18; 16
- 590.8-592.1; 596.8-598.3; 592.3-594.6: 0.05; 11.1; 16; 12.7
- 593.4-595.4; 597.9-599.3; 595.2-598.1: 0.06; 13.2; 17.5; 15.5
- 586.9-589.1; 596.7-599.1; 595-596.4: 0.09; 10.5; 16.5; 15.2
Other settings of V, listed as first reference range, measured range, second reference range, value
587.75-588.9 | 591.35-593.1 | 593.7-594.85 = 0.06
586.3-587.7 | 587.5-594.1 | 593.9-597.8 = 0.09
